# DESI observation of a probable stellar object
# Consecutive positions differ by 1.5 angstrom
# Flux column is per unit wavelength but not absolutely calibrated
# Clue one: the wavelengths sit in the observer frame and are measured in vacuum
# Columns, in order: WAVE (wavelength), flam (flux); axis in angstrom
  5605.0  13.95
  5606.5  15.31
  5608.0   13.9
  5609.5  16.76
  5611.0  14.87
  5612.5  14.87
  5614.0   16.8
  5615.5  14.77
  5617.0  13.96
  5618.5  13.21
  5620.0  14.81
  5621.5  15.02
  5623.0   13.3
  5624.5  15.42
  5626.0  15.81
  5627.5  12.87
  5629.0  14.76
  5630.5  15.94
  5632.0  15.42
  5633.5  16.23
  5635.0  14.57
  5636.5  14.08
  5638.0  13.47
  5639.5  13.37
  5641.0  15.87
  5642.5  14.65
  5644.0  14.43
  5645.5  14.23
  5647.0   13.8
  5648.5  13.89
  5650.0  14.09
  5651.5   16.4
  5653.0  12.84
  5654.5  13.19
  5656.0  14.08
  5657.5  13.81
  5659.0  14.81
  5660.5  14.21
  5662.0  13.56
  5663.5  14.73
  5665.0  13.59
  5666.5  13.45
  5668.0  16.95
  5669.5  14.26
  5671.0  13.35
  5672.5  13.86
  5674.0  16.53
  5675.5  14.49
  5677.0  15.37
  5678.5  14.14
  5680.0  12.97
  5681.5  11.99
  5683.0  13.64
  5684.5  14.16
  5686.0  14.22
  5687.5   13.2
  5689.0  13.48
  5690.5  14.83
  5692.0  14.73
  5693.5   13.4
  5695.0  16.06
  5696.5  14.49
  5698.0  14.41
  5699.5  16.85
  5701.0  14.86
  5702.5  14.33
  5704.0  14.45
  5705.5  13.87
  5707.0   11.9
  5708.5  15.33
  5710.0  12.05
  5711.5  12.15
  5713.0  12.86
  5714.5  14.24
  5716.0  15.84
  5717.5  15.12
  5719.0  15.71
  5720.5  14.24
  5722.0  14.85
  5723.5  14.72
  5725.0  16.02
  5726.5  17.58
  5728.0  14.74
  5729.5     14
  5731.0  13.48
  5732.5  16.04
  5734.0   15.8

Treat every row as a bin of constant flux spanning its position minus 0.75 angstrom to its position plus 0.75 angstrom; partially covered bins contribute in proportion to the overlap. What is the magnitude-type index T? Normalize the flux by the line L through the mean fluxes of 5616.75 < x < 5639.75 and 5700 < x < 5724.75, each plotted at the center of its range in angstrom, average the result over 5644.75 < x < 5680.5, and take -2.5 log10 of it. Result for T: 0.01 mag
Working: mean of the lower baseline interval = 14.6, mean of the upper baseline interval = 14.2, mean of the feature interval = 14.3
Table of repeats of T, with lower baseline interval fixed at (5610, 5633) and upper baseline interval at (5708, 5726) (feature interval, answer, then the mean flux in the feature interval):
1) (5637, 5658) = 0.04 mag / 14.2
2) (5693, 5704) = -0.03 mag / 14.9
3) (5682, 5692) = 0.05 mag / 13.9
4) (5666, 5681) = 0.01 mag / 14.5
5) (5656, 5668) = 0.03 mag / 14.2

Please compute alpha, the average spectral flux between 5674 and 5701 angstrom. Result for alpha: 14.3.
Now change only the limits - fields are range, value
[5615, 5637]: 14.7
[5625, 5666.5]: 14.4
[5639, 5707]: 14.3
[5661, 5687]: 14.2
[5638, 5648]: 14.3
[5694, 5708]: 14.6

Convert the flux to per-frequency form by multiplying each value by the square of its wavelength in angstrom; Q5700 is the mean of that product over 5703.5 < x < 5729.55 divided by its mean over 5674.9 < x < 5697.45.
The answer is 1.04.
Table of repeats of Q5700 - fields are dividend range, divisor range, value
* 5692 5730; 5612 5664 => 1.03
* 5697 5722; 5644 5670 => 1.02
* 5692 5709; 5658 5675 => 1.02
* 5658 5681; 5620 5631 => 0.99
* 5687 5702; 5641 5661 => 1.04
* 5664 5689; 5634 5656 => 1.00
